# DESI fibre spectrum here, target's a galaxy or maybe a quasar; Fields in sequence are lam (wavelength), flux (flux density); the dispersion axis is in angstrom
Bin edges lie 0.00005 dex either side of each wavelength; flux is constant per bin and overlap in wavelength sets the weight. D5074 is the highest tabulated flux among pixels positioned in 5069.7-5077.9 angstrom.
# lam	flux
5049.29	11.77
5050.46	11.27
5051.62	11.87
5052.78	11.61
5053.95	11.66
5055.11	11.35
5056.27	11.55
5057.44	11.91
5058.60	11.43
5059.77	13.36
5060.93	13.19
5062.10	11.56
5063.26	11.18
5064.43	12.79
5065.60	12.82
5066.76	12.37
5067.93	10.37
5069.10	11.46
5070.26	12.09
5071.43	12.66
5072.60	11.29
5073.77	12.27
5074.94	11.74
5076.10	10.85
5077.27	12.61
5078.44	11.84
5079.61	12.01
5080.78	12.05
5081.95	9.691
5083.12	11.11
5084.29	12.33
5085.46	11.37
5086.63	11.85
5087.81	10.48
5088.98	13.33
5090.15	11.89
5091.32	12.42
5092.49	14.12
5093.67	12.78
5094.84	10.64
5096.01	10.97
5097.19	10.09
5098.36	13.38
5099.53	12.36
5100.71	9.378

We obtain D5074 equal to 12.66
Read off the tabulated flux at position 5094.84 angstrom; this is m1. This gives 10.64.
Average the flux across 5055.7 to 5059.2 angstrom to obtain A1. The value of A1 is 11.6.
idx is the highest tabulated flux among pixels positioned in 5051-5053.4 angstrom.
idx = 11.87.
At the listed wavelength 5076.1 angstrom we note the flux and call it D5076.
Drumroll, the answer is 10.85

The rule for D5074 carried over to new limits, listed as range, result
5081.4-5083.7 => 11.11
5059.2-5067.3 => 13.36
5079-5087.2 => 12.33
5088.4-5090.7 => 13.33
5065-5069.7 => 12.82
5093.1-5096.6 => 12.78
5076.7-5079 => 12.61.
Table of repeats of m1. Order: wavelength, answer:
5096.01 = 10.97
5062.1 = 11.56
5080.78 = 12.05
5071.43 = 12.66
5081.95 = 9.691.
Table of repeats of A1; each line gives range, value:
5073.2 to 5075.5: 12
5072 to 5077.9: 11.8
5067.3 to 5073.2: 11.6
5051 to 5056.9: 11.6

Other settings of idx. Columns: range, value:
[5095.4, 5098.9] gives 13.38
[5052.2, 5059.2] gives 11.91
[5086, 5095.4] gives 14.12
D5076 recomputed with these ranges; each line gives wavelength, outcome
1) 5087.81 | 10.48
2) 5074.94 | 11.74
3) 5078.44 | 11.84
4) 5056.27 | 11.55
